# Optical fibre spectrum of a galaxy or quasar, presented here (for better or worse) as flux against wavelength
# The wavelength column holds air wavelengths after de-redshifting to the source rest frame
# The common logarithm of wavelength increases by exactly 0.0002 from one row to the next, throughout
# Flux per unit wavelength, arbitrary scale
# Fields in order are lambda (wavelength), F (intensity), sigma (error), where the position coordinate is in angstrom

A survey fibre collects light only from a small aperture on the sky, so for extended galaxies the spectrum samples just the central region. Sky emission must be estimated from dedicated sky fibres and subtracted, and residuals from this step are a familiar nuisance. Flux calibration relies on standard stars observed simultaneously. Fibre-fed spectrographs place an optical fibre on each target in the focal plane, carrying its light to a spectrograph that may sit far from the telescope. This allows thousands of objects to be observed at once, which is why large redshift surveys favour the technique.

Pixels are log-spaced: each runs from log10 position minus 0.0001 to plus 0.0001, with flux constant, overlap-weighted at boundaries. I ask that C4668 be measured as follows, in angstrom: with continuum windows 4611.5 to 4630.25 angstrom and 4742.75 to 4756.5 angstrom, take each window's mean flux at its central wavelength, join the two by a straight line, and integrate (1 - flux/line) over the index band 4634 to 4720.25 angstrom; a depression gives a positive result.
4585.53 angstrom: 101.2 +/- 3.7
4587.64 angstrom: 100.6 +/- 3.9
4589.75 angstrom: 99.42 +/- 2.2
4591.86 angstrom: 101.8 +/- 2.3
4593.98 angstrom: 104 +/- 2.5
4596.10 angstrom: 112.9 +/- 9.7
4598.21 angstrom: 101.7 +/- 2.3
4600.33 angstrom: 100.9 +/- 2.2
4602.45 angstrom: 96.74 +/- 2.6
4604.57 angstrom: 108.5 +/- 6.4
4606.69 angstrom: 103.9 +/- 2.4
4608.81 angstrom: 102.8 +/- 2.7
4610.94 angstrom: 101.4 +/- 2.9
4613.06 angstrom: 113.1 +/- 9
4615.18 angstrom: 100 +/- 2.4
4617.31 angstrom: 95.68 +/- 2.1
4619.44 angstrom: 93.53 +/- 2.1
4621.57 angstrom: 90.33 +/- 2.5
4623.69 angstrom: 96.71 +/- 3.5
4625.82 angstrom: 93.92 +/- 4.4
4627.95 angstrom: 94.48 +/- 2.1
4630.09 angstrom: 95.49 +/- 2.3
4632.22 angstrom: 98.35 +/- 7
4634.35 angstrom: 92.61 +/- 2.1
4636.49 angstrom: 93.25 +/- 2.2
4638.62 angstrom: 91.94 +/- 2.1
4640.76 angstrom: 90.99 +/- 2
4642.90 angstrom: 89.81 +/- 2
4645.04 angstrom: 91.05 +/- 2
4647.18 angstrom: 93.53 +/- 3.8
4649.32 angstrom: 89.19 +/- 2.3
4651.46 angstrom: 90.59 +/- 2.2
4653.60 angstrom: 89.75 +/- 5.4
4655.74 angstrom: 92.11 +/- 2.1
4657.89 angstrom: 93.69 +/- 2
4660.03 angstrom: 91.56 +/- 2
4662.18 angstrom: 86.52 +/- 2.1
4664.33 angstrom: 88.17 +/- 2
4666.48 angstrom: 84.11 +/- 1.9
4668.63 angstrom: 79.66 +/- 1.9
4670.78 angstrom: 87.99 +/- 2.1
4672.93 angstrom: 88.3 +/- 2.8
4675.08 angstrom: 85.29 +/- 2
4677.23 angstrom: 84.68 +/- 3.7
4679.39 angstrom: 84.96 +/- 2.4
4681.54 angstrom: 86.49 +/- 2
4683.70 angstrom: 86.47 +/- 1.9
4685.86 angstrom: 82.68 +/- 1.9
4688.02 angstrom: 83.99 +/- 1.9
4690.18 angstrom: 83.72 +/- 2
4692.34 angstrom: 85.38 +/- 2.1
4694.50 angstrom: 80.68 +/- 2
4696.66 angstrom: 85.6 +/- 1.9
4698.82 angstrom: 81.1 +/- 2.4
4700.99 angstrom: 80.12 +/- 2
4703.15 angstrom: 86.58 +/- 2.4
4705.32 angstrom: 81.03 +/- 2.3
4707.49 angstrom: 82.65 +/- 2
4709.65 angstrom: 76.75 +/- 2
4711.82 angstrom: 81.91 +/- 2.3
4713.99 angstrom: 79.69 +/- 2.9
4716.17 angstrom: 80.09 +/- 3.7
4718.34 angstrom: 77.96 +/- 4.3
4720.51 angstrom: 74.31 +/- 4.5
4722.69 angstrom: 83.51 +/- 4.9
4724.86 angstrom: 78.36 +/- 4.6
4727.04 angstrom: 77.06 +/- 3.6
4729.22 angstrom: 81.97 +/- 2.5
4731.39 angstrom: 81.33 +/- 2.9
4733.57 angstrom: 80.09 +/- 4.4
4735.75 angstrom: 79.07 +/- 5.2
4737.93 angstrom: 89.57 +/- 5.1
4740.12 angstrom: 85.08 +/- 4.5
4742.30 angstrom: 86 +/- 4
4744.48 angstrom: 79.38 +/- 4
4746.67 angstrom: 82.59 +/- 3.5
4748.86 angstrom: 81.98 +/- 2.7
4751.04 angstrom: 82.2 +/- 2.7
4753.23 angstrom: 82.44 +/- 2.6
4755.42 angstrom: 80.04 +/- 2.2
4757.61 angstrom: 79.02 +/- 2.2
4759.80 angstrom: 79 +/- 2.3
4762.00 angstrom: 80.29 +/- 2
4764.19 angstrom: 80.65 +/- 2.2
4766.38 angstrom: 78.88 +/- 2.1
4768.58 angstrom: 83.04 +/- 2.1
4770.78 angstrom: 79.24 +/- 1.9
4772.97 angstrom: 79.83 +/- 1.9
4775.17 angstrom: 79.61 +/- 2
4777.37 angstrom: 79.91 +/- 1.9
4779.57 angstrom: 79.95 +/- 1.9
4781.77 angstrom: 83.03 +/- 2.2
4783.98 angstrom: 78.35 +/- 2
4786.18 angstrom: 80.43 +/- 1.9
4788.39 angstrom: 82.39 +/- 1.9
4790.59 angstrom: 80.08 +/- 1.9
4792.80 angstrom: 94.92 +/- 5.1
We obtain 4.4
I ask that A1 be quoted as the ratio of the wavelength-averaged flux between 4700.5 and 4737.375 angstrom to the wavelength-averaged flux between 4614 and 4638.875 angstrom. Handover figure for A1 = 0.85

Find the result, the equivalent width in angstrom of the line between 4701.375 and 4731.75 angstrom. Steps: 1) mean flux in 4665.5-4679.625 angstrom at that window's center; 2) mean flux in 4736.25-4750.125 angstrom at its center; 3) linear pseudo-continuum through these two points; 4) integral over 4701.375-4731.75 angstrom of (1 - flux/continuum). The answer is 1.5 angstrom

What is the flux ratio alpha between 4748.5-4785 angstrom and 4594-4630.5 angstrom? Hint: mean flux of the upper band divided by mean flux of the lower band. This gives 0.80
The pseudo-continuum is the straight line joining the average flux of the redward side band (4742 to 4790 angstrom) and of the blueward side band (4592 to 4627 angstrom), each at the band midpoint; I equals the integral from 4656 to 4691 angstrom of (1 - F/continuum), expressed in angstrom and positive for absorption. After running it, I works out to 2.43 angstrom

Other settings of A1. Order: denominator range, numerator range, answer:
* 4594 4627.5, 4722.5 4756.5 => 0.81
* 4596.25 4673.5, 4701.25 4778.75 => 0.86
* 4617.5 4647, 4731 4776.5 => 0.87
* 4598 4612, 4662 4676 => 0.84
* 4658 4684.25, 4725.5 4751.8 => 0.95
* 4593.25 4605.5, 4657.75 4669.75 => 0.83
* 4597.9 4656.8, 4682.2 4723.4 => 0.85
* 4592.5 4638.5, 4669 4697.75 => 0.86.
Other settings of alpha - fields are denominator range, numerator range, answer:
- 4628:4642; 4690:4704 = 0.89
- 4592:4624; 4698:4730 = 0.79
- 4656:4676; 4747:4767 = 0.92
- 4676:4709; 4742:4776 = 0.97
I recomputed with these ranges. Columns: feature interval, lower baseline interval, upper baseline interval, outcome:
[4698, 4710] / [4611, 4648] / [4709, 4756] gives 0.5 angstrom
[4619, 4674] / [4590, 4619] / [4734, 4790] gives 3.5 angstrom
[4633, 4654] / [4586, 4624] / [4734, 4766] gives 1.1 angstrom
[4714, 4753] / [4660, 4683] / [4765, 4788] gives 0.6 angstrom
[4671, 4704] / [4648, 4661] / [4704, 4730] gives 0.2 angstrom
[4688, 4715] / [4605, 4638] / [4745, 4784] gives 1.8 angstrom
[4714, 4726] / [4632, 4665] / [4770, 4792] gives 0.9 angstrom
